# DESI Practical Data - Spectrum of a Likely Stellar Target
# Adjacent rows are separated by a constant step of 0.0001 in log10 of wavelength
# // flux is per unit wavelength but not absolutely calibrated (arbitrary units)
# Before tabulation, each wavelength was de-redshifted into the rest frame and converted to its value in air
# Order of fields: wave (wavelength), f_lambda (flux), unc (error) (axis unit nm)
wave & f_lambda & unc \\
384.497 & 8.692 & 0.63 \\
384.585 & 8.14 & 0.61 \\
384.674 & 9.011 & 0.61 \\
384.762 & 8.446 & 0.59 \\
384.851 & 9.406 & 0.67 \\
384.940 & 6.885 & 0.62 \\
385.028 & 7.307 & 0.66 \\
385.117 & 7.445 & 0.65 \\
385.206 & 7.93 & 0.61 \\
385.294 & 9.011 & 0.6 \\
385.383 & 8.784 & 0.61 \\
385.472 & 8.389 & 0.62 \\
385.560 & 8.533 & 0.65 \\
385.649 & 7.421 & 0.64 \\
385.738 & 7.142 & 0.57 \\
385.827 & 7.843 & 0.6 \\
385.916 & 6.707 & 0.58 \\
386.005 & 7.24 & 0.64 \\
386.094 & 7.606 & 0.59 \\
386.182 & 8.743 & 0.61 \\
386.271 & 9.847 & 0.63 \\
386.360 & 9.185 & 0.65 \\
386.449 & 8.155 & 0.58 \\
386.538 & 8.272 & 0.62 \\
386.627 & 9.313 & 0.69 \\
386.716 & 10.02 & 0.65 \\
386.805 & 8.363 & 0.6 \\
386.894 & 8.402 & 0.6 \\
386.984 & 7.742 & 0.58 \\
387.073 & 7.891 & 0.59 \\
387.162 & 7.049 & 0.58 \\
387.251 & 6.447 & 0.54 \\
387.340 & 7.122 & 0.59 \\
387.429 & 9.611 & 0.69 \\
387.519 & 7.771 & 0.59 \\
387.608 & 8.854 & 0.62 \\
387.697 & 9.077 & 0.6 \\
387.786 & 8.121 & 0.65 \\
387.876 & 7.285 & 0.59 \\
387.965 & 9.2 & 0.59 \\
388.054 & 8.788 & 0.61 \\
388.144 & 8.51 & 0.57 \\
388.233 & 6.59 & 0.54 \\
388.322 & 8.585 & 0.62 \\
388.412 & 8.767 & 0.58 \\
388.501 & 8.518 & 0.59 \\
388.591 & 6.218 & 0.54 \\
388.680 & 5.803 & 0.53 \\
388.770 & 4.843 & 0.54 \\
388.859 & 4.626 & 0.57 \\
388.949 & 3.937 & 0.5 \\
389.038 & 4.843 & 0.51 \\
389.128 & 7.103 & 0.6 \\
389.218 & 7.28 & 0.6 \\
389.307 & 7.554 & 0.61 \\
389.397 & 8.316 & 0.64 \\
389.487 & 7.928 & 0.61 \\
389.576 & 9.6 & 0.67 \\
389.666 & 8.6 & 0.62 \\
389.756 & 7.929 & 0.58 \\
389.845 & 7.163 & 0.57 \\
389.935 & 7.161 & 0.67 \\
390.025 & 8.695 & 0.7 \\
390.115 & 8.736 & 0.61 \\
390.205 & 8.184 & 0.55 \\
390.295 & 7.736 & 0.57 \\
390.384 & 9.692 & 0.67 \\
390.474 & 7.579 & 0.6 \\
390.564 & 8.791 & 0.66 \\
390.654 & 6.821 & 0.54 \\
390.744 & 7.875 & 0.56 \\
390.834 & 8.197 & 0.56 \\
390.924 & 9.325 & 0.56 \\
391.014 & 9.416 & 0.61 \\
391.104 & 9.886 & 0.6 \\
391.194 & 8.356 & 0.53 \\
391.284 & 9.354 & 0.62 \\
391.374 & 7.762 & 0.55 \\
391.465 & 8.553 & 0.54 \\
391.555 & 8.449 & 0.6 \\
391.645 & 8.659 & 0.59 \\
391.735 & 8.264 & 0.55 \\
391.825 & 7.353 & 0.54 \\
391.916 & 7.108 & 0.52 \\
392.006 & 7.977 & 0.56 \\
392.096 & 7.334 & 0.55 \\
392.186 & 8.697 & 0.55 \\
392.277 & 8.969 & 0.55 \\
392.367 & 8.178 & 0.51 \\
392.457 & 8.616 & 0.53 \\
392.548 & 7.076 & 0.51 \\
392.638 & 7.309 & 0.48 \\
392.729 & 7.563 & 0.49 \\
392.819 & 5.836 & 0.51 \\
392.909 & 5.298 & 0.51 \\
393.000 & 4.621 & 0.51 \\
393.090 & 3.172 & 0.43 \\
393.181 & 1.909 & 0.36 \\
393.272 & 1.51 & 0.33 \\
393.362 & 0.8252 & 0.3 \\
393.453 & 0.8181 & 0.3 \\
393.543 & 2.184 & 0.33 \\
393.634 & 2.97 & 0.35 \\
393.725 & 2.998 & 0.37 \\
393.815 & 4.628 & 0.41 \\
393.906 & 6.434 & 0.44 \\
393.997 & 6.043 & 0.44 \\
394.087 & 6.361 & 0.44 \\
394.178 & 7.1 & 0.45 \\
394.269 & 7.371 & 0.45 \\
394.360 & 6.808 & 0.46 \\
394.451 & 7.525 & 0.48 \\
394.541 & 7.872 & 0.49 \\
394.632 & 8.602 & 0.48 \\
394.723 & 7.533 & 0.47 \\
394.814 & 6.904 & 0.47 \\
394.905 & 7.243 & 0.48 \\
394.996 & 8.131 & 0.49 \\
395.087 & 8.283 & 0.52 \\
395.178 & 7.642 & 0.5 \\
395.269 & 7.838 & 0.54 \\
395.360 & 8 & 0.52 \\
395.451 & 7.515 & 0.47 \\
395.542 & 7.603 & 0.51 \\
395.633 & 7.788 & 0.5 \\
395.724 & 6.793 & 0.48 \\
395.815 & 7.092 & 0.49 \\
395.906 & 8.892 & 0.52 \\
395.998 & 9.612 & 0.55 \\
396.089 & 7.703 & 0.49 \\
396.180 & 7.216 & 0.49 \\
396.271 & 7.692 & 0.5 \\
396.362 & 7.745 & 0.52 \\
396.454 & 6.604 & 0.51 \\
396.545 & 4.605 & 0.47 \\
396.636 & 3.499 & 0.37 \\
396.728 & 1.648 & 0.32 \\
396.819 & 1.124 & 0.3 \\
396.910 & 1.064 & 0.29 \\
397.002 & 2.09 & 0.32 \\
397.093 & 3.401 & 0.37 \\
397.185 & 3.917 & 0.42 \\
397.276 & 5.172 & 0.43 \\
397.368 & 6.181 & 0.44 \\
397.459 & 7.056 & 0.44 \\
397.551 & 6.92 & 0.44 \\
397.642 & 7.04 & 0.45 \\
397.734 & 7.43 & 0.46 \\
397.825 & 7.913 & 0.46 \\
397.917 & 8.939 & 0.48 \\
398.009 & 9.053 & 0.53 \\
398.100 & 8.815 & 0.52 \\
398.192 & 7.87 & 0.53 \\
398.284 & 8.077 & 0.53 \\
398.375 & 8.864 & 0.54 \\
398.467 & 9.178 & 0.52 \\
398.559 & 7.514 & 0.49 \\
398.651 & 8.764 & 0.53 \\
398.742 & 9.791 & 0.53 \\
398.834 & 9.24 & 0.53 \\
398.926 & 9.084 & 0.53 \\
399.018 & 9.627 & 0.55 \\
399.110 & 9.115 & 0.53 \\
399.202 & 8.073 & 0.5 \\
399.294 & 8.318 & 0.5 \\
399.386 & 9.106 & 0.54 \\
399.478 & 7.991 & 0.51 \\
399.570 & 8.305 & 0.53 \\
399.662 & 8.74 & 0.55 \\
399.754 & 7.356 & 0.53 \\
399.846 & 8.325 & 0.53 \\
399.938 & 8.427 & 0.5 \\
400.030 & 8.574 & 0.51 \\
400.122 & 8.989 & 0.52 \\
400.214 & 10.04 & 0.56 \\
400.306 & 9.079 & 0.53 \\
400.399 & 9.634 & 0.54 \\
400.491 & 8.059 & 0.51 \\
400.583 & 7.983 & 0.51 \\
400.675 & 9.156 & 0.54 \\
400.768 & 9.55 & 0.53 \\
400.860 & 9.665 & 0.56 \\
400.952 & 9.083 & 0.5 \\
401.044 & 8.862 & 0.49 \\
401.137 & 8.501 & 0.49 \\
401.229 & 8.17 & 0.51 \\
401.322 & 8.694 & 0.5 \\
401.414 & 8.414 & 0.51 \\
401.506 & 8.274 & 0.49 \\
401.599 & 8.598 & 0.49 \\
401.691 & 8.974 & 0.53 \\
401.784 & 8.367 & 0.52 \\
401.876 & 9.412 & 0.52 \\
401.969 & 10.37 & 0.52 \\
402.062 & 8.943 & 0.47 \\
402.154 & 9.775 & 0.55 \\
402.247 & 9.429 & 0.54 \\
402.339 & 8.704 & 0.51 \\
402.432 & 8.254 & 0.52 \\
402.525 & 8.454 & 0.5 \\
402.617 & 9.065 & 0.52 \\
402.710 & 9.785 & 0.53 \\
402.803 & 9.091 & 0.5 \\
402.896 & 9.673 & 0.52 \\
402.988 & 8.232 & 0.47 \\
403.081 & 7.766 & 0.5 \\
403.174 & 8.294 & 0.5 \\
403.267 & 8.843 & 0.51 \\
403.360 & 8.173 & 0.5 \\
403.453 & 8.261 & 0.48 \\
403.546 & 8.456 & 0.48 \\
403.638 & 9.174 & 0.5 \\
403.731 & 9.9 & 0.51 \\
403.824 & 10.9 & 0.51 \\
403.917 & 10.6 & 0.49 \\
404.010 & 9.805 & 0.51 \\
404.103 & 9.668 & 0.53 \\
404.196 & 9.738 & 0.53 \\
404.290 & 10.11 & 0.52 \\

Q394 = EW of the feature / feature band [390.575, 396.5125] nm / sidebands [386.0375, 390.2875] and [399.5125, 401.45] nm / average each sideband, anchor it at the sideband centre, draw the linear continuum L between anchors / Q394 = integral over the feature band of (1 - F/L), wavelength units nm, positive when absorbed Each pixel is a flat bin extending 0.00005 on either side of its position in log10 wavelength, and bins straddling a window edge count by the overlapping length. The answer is 0.92 nm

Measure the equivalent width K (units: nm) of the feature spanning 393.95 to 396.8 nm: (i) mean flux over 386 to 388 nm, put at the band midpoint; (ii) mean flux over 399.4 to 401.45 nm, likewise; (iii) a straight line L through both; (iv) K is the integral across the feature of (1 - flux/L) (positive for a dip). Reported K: 0.50 nm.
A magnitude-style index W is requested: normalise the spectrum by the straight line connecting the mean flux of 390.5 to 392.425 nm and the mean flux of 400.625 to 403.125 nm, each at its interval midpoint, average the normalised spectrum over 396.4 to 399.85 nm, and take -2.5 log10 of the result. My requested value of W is 0.24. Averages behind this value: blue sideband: 8.34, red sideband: 8.94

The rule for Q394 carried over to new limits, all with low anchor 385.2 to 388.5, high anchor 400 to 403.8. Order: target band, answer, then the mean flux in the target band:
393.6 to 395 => 0.34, 6.52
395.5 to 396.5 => 0.11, 7.7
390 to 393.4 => 0.44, 7.36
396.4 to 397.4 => 0.59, 3.57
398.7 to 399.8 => 0.01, 8.72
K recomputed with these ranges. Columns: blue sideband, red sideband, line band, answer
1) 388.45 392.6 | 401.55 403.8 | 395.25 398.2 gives 0.702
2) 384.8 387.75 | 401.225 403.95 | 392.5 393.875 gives 0.736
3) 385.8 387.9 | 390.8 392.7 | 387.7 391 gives 0.236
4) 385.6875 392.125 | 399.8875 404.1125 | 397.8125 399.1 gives -0.013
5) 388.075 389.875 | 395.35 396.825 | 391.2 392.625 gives -0.245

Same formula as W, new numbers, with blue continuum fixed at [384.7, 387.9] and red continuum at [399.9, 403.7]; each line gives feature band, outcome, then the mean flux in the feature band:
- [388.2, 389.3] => 0.27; 6.46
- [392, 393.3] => 0.32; 6.28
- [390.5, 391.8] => -0.02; 8.52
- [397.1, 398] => 0.28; 6.68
